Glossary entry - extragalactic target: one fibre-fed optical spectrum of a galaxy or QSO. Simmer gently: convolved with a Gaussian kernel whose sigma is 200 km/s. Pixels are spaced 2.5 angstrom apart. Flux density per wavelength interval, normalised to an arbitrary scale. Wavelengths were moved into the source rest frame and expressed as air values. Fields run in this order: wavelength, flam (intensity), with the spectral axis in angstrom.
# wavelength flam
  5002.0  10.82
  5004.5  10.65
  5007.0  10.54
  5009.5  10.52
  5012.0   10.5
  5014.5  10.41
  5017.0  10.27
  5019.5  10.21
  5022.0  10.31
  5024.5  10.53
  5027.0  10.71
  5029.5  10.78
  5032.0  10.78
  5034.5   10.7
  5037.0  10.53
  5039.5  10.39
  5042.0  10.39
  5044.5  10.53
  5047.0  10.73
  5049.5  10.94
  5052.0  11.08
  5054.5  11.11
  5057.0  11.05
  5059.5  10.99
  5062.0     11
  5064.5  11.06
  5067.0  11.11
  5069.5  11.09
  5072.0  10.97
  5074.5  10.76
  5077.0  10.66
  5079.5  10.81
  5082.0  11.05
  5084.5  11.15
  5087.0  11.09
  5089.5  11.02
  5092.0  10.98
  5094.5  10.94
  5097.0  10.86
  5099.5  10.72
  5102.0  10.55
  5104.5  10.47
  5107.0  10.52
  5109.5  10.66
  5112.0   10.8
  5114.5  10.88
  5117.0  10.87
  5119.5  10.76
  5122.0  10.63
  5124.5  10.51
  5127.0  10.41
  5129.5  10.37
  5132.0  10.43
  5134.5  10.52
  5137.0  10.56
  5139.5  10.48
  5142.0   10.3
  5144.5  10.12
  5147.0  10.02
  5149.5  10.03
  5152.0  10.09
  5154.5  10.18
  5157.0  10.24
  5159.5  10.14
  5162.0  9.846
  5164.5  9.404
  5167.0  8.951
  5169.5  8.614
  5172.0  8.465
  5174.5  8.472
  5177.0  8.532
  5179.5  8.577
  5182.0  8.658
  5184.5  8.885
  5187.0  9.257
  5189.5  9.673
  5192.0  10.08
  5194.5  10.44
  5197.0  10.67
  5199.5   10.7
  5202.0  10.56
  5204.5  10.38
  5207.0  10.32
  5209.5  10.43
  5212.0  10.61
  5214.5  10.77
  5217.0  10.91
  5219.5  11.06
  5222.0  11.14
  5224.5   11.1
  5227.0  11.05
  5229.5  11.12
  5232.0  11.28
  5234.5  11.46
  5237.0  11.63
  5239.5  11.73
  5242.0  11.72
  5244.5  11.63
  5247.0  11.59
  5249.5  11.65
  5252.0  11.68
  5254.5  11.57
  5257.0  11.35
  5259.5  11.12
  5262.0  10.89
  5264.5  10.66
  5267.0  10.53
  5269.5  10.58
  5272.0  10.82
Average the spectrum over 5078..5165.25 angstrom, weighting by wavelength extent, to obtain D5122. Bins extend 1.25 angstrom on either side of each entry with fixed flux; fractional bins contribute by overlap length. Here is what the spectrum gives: 10.5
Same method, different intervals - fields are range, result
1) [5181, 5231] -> 10.4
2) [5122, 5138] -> 10.5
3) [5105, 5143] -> 10.6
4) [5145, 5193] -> 9.38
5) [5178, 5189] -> 8.89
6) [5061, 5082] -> 10.9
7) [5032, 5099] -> 10.9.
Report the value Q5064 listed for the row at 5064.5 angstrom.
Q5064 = 11.06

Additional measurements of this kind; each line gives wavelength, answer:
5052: 11.08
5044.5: 10.53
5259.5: 11.12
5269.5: 10.58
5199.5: 10.7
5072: 10.97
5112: 10.8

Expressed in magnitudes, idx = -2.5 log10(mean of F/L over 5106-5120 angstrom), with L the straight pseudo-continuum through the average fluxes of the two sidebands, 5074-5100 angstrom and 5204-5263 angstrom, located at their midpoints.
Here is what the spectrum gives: 0.02 mag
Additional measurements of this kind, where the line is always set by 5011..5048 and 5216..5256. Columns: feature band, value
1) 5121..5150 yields 0.061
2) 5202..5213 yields 0.083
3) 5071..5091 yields -0.020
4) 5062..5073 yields -0.037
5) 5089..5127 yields 0.012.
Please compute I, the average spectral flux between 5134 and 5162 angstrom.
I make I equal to 10.2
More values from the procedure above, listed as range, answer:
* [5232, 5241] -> 11.6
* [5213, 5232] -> 11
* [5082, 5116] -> 10.8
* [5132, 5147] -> 10.4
